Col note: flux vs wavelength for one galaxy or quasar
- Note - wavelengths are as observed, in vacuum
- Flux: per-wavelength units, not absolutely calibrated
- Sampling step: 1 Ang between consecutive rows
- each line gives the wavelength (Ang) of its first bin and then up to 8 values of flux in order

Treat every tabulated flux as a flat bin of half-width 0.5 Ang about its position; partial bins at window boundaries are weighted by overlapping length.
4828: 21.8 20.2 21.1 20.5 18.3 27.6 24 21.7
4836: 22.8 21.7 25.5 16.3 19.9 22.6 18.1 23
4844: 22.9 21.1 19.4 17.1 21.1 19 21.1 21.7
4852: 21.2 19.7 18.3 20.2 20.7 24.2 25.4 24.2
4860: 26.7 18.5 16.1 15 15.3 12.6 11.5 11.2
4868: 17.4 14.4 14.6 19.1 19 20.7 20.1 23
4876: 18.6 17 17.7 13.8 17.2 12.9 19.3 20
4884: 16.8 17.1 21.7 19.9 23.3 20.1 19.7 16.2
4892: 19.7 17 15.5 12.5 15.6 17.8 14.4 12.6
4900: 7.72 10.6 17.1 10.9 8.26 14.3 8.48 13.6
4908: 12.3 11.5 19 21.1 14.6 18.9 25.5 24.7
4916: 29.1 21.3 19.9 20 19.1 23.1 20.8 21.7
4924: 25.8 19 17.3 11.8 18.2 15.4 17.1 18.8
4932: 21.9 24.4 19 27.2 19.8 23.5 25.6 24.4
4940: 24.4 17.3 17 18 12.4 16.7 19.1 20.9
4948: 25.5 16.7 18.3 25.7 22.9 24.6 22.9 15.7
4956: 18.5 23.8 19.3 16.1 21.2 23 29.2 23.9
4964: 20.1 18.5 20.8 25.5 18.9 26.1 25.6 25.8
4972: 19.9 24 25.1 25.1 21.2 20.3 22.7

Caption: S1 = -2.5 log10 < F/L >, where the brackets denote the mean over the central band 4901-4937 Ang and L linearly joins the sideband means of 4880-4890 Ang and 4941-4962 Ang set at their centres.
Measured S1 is 0.06 mag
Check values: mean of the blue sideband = 19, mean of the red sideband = 20.1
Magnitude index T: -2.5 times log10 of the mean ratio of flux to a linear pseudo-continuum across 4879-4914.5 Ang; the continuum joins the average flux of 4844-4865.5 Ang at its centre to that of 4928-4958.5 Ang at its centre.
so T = 0.25 mag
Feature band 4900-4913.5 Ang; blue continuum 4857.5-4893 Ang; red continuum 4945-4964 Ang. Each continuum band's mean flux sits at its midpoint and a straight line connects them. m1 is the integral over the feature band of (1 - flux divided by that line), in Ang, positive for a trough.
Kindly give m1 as 4.0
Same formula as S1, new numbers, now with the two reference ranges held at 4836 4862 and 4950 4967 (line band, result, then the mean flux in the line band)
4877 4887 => 0.21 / 17.5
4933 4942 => -0.04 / 22.4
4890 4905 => 0.44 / 14.2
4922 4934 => 0.12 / 19.3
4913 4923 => -0.05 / 22.4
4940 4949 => 0.16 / 18.6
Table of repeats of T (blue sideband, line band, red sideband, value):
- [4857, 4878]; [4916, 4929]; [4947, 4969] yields 0.01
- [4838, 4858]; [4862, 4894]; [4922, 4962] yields 0.18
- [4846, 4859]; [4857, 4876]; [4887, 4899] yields 0.08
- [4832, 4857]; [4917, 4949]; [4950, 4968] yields 0.07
